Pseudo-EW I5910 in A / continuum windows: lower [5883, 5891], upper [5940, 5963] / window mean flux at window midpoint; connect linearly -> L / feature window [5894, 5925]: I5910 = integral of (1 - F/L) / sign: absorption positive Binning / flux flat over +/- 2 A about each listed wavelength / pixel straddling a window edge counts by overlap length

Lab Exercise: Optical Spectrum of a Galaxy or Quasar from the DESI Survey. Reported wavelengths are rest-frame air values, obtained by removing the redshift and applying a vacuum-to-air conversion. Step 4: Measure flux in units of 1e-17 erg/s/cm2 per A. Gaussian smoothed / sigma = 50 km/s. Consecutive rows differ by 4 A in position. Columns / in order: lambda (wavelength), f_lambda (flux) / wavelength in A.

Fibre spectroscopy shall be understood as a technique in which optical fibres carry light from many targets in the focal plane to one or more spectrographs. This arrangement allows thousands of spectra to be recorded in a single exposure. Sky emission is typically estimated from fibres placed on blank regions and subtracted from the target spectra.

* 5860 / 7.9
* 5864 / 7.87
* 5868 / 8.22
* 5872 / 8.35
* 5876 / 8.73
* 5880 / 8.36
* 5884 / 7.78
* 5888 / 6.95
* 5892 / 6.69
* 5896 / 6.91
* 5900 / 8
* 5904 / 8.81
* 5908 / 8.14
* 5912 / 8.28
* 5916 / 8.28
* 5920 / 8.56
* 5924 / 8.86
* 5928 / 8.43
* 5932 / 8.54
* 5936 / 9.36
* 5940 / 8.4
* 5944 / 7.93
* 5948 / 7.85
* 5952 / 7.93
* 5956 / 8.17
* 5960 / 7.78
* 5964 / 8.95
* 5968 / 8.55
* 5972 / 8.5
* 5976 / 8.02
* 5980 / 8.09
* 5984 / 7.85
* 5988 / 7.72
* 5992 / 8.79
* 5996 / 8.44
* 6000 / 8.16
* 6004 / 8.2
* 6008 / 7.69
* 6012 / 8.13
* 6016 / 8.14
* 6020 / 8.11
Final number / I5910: -2.9 A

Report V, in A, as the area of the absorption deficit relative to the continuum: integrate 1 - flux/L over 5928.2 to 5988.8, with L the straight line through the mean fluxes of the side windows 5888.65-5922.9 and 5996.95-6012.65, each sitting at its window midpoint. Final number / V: -1.91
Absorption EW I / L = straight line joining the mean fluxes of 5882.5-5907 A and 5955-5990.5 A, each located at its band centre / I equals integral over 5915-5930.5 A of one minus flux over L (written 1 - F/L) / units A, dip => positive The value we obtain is -1.54 A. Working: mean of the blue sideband 7.54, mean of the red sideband 8.19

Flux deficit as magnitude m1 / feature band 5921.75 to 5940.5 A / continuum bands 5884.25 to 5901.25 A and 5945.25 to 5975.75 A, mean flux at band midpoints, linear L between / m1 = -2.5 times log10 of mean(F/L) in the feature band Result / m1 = -0.13 mag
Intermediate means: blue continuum 7.17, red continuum 8.23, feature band 8.74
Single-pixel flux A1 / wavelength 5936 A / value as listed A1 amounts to 9.36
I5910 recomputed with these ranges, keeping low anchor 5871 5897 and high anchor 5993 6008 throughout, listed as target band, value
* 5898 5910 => -0.8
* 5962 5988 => -0.6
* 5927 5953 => -1.4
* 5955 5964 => -0.2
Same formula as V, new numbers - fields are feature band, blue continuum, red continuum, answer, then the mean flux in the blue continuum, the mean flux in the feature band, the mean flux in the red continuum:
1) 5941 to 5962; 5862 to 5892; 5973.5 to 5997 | 0.34 A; 7.95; 7.95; 8.15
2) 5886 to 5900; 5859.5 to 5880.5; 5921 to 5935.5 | 2.35 A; 8.25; 7.01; 8.68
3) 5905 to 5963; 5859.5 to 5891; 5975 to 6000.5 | -1.92 A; 7.98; 8.34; 8.16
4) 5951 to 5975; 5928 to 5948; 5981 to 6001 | 0.06 A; 8.47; 8.32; 8.19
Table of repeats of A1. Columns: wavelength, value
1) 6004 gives 8.2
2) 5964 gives 8.95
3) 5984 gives 7.85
